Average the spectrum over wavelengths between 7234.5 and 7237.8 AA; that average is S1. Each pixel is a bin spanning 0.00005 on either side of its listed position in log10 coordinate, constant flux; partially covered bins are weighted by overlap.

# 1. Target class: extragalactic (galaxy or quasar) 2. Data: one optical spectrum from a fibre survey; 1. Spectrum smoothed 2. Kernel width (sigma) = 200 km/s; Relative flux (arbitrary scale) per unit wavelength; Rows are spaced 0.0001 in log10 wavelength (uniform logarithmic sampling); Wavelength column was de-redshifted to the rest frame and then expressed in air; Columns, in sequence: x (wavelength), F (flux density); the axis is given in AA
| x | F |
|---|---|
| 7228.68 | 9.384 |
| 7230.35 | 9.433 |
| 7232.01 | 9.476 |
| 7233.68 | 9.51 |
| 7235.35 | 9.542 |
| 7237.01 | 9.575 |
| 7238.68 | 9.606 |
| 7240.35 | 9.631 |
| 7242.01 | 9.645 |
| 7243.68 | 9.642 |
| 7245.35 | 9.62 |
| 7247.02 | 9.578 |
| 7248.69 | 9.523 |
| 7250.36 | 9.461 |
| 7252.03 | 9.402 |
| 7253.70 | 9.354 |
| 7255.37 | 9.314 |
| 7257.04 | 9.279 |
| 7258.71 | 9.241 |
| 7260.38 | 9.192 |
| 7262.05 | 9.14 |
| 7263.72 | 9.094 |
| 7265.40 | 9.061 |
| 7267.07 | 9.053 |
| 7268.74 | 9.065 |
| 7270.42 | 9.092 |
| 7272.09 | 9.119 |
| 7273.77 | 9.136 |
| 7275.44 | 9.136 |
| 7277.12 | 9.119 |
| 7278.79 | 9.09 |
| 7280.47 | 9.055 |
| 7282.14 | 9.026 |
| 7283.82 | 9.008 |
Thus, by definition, 9.56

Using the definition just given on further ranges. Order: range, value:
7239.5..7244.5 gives 9.64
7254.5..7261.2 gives 9.26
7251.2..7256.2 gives 9.36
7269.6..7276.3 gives 9.12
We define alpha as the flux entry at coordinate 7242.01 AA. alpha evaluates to 9.645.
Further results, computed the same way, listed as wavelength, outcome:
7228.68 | 9.384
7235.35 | 9.542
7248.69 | 9.523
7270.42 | 9.092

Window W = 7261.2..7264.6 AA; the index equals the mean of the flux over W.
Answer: 9.11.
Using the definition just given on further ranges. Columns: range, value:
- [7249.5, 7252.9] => 9.43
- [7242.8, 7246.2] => 9.61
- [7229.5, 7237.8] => 9.5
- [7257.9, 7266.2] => 9.14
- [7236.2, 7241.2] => 9.61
